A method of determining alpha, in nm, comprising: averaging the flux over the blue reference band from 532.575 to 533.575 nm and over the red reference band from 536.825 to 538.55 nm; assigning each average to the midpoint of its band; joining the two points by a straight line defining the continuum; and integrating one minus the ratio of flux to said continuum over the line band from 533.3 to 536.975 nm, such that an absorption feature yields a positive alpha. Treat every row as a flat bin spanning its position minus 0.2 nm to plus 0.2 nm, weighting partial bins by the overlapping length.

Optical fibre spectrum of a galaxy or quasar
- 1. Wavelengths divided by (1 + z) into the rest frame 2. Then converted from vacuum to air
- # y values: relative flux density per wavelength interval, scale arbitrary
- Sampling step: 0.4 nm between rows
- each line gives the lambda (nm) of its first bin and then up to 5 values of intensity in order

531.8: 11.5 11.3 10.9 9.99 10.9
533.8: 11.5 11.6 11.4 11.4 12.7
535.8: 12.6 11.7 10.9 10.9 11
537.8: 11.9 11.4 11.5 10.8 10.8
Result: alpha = -0.247 nm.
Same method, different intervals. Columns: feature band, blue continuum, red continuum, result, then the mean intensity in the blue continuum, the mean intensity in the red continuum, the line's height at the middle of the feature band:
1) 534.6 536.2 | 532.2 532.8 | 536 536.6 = -0.10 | 11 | 11.4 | 11.3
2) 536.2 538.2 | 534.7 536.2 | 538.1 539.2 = 0.06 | 12.1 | 11.2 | 11.6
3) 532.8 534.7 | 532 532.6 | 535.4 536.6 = 0.07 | 11.2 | 12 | 11.5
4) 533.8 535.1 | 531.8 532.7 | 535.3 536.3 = 0.05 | 11.2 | 12.4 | 11.9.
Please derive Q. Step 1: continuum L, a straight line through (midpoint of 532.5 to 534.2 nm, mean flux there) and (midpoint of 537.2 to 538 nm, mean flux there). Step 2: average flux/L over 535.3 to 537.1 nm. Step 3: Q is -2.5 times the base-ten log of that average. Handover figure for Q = -0.046 mag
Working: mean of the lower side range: 10.9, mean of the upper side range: 11.4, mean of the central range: 11.8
